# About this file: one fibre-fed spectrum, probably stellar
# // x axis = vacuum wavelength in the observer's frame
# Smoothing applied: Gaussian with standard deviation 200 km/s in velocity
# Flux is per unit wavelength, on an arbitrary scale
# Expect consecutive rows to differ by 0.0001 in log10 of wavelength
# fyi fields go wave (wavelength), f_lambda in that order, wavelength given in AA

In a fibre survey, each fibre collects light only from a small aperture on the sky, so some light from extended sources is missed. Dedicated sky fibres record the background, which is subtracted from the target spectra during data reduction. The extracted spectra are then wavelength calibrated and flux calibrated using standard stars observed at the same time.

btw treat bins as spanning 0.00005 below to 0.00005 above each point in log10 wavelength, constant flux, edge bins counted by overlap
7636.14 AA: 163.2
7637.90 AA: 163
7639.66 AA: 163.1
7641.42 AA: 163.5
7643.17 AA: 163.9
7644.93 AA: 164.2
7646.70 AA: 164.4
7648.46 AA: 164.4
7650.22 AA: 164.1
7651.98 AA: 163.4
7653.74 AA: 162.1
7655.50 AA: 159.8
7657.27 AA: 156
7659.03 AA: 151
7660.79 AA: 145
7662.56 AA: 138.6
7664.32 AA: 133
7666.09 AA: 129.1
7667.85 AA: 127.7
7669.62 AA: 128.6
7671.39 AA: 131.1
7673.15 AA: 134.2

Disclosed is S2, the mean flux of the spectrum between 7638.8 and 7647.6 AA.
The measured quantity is 164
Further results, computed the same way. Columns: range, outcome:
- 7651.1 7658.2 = 160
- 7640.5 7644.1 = 164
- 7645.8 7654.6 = 164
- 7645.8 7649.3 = 164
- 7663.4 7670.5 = 130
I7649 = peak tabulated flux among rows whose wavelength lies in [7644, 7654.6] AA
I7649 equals 164.4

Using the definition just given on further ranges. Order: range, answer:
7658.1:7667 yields 151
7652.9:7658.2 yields 162.1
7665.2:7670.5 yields 129.1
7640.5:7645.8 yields 164.2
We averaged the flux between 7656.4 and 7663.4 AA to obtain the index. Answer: 148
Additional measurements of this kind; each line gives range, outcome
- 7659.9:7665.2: 139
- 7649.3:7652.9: 164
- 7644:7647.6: 164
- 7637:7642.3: 163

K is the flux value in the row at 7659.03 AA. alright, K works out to 151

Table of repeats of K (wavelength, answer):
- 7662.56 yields 138.6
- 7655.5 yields 159.8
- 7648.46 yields 164.4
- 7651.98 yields 163.4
